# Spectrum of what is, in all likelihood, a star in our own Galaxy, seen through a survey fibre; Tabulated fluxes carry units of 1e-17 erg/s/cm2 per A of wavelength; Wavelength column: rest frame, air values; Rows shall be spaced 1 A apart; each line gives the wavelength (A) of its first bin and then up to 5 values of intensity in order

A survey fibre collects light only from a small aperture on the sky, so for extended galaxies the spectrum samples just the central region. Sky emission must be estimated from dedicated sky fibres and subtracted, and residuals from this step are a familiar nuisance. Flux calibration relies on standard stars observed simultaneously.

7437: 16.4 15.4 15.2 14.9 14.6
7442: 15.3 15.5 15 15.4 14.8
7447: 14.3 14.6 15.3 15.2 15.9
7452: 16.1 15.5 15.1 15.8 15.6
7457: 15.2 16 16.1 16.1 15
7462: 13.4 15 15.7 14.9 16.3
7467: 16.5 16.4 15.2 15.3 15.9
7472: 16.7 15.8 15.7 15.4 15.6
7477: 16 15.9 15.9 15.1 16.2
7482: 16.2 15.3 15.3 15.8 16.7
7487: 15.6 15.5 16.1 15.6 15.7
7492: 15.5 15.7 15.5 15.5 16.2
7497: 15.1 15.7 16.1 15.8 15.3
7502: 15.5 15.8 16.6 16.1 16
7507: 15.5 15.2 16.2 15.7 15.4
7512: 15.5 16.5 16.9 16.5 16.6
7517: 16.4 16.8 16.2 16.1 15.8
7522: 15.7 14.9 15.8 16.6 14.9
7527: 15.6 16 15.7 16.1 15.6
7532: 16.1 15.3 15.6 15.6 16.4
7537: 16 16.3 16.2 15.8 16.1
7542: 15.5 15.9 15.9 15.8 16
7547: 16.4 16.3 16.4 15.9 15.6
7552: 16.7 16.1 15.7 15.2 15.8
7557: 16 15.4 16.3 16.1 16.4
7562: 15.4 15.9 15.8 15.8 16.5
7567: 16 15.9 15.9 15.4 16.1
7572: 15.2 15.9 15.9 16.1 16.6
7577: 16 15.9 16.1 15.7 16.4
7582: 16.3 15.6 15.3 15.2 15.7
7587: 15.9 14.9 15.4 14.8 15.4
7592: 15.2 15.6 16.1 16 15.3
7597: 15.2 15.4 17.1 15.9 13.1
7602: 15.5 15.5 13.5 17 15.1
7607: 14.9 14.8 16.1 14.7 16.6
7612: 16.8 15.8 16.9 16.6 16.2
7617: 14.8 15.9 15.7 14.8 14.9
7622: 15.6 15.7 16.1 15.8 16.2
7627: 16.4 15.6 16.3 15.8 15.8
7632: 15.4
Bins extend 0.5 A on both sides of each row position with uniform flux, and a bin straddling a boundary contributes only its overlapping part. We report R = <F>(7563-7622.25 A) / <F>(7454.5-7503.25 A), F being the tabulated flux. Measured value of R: 1.00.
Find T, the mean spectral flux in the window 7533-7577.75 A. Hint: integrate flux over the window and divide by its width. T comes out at 15.9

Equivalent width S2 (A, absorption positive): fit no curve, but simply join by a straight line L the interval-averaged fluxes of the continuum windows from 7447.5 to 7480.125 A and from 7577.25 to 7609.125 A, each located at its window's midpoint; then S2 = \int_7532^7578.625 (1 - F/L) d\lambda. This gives -1.2 A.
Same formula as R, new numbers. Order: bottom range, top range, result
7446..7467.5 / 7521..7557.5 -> 1.03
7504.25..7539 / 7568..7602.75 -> 0.98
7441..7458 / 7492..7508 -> 1.03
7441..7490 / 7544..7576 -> 1.02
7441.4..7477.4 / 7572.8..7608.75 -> 1.01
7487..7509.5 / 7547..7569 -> 1.02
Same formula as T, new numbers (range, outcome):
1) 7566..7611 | 15.6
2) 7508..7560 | 16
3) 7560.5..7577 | 15.9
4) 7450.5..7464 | 15.5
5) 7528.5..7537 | 15.8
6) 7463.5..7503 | 15.7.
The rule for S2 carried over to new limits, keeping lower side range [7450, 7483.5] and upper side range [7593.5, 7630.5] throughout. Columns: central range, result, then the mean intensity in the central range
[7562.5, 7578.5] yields -0.3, 15.9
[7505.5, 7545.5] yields -0.7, 15.9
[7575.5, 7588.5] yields -0.1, 15.8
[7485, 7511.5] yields -0.2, 15.8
